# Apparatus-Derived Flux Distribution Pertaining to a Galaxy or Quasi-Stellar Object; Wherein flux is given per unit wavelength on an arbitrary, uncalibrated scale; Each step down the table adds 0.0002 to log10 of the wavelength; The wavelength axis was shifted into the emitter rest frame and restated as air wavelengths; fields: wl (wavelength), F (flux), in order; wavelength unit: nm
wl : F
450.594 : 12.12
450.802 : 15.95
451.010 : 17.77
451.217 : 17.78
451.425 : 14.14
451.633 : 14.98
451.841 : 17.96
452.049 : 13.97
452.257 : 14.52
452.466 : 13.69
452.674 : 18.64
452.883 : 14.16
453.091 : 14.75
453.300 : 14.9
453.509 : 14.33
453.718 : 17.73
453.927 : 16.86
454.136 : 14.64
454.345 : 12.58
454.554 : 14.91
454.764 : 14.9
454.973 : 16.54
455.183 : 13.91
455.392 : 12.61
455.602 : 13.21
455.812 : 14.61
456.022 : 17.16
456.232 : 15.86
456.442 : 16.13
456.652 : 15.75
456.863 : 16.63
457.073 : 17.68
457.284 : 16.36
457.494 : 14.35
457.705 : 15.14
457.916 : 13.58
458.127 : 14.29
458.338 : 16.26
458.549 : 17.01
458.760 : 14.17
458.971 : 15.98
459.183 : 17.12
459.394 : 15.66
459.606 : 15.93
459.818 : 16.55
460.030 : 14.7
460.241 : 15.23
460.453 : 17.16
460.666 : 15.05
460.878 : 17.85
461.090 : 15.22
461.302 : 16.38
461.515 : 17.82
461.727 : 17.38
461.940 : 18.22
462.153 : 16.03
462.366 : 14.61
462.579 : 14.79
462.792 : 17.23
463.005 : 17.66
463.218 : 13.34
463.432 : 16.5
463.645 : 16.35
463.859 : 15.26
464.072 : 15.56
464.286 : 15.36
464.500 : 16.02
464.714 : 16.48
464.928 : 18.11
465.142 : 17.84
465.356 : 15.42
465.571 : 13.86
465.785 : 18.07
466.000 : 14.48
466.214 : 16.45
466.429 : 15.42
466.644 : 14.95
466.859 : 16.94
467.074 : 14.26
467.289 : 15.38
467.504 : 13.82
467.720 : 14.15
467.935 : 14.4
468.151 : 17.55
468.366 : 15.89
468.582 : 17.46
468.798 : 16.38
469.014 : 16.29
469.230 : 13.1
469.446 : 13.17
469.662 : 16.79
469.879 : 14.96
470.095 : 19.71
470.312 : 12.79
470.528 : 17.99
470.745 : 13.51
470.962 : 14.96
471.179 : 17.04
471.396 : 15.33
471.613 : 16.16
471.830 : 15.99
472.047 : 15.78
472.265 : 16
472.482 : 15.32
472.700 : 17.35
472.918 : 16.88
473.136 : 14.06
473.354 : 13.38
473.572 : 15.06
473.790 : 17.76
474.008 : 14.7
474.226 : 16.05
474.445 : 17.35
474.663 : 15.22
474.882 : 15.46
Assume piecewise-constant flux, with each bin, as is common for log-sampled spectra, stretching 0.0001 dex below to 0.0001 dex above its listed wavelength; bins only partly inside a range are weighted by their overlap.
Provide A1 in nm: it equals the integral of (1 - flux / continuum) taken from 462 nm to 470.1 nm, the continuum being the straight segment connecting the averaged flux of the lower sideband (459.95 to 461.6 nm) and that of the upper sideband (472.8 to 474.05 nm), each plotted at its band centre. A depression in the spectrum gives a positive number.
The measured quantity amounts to 0.04 nm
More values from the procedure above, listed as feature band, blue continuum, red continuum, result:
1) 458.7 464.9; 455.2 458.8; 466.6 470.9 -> -0.284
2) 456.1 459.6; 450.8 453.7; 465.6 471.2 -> -0.041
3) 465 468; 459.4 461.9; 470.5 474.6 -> 0.116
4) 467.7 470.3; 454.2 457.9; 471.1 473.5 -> -0.026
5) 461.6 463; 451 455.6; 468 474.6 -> -0.090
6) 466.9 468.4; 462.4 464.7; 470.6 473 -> 0.069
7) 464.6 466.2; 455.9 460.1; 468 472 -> -0.051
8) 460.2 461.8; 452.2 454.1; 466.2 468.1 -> -0.134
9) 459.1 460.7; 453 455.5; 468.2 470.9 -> -0.080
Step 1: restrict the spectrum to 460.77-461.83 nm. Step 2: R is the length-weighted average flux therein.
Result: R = 16.9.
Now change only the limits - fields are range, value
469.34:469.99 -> 15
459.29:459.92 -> 16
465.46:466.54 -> 15.6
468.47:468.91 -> 16.9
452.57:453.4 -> 15.6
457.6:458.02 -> 14.4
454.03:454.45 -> 13.6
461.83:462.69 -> 15.9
